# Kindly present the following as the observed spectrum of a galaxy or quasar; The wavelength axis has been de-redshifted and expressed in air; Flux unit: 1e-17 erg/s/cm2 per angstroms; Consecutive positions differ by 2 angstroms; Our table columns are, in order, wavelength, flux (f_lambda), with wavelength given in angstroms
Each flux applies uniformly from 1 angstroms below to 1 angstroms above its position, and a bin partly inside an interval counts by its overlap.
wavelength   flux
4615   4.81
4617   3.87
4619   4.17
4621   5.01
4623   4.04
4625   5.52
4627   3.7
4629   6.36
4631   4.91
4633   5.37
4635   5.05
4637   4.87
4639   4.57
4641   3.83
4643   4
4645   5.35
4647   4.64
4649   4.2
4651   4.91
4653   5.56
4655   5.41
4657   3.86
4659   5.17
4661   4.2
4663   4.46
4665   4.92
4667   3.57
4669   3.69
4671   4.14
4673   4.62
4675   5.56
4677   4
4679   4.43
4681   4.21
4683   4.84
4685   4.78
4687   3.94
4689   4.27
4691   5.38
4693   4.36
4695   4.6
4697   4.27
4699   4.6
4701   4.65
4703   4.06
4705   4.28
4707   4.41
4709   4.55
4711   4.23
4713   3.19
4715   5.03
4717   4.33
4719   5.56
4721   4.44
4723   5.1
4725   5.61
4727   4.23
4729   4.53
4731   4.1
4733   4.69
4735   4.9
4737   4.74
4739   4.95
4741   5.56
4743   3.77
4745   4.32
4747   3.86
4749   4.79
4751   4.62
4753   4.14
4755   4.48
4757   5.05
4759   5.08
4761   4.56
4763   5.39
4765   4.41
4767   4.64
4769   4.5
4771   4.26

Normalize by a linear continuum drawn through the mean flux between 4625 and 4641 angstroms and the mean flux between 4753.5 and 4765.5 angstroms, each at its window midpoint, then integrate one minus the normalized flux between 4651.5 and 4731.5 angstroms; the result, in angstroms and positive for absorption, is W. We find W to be 5.7 angstroms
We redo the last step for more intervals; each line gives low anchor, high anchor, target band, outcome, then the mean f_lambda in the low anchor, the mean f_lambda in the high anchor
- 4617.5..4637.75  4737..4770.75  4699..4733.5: 1.3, 4.87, 4.63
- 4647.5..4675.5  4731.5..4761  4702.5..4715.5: 1.1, 4.57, 4.63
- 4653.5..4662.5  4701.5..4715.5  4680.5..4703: -0.7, 4.7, 4.24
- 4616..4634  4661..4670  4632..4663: -2.0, 4.77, 4.16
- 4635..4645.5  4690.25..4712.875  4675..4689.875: 0.1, 4.53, 4.43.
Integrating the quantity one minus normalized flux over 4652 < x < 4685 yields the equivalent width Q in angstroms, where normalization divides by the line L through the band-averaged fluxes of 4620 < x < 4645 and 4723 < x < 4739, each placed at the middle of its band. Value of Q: 1.5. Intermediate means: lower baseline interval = 4.79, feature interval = 4.55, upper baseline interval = 4.73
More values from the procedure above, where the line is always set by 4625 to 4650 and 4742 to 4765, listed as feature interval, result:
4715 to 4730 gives -0.77 angstroms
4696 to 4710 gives 0.72 angstroms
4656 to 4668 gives 0.91 angstroms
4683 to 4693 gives 0.17 angstroms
